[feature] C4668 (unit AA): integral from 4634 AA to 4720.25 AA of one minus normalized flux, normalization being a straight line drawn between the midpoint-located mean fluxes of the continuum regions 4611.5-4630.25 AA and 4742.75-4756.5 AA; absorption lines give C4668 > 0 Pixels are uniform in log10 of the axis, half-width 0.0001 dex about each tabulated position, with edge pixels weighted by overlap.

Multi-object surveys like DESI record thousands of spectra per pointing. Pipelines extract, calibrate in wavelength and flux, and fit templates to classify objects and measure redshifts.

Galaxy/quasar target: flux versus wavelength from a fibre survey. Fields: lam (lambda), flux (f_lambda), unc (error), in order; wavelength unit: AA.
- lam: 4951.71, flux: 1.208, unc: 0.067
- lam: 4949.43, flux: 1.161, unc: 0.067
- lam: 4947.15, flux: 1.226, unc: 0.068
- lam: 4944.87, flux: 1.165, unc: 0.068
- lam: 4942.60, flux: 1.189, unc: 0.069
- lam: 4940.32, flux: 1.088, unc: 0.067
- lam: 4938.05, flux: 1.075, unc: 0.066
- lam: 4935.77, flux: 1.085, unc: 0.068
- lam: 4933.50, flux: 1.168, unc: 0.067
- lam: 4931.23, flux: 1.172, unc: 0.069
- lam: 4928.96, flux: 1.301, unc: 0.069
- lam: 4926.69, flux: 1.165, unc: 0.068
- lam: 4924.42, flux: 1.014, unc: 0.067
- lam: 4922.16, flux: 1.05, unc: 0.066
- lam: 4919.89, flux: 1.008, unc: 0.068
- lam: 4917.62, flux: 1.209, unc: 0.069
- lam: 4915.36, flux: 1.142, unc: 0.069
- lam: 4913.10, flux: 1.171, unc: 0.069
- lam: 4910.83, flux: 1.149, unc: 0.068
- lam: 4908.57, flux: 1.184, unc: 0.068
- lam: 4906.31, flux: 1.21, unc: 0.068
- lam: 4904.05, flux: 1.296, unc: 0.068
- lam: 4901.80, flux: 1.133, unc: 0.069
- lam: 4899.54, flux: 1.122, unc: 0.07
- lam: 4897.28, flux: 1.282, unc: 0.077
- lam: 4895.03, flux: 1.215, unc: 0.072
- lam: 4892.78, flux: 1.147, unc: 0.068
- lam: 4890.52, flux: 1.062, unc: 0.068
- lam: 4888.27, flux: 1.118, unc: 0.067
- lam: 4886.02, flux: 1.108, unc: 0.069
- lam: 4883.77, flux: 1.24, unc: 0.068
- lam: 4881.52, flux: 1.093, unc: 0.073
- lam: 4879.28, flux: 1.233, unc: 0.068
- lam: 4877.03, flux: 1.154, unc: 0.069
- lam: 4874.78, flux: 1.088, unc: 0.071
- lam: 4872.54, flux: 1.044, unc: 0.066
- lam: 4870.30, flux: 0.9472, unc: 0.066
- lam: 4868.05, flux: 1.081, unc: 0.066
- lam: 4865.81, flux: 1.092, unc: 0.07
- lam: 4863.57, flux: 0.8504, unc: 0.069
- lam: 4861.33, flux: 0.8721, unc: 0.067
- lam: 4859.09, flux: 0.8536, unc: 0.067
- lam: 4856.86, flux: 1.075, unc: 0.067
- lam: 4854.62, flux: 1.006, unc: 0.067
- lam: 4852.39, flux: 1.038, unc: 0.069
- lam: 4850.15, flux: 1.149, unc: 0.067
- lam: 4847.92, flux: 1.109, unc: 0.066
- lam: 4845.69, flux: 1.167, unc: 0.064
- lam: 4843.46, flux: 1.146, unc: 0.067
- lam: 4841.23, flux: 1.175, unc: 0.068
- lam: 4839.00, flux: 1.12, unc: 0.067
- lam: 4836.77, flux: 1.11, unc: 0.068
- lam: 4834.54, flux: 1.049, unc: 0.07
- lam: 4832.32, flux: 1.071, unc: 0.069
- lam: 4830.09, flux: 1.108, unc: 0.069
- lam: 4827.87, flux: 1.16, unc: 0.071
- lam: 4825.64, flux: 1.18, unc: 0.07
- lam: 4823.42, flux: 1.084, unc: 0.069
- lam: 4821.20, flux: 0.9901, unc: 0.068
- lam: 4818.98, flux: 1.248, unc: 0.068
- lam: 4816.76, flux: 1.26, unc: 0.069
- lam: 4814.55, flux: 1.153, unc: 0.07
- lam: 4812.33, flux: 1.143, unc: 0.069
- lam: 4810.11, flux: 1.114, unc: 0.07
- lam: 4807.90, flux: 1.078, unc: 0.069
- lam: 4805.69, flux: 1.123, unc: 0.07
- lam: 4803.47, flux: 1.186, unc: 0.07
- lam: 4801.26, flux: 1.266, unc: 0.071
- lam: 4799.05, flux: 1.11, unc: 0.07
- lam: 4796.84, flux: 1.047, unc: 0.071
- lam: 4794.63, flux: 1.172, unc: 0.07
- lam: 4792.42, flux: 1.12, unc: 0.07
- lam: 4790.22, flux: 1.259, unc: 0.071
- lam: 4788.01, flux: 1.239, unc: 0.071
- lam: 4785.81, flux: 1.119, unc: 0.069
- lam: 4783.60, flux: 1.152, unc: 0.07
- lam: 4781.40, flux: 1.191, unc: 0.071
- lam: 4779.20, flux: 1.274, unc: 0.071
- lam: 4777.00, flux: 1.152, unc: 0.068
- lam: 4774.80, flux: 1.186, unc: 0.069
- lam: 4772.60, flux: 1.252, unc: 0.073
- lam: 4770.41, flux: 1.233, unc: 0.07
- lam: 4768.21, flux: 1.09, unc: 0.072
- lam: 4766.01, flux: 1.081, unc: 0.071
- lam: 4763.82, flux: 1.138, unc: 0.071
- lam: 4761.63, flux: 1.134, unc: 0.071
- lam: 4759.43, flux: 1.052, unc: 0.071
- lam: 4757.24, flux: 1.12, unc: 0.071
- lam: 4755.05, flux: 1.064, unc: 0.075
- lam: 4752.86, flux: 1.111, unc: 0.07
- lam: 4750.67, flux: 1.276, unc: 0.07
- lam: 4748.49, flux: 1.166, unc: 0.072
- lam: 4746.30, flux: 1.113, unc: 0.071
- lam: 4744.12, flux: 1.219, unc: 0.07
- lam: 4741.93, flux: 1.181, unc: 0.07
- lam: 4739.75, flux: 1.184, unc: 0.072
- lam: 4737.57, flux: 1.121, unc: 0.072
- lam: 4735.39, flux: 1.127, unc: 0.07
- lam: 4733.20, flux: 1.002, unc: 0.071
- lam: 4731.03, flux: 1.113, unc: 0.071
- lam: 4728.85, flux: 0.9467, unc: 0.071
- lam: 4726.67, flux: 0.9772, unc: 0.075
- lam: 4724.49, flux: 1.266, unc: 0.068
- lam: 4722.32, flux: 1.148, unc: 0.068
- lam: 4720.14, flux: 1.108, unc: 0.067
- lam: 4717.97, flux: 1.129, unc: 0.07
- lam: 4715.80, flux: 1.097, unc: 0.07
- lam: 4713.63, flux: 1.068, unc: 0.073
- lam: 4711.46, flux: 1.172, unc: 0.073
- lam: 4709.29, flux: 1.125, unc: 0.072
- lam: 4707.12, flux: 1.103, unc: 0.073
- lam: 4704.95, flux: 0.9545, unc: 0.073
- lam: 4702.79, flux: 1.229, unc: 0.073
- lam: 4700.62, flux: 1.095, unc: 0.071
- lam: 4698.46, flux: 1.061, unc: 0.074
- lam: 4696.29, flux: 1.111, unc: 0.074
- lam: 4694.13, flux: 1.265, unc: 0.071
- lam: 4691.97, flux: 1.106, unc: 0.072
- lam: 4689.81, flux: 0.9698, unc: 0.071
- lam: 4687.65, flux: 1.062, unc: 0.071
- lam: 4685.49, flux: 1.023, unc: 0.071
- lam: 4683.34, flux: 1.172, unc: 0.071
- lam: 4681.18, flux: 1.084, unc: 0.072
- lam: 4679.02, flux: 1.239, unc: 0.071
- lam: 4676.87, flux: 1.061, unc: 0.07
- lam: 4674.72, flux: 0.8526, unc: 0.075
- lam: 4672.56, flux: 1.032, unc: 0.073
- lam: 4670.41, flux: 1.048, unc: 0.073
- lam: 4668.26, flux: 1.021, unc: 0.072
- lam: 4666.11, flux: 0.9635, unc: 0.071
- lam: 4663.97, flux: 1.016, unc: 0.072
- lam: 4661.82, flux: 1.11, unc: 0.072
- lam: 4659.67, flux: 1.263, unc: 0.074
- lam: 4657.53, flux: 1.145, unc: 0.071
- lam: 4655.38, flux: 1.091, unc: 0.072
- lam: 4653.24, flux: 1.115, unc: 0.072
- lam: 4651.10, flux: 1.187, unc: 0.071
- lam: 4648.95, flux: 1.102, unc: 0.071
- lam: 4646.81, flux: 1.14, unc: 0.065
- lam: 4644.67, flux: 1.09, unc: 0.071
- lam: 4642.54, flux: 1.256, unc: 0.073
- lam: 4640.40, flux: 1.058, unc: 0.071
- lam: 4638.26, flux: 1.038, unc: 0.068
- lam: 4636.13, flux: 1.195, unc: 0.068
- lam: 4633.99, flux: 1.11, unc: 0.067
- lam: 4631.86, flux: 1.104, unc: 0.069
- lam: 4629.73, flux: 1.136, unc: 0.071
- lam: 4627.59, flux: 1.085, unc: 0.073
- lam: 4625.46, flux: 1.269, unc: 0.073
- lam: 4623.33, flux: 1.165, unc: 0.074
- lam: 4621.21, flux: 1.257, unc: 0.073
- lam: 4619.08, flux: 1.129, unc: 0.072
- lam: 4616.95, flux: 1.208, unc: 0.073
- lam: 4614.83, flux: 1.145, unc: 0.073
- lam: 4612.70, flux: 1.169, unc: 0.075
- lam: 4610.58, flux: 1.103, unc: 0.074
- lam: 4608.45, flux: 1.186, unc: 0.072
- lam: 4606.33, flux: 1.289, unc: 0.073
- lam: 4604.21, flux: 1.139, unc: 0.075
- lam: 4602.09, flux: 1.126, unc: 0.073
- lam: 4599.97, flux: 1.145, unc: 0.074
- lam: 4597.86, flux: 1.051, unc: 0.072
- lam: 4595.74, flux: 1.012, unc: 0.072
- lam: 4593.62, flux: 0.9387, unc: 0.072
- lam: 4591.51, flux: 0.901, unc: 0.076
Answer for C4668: 5.03 AA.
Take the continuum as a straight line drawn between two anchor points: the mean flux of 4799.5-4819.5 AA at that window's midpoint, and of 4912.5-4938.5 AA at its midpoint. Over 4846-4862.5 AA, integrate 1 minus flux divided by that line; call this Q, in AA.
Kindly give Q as 1.9 AA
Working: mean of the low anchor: 1.17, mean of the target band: 1.02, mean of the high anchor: 1.13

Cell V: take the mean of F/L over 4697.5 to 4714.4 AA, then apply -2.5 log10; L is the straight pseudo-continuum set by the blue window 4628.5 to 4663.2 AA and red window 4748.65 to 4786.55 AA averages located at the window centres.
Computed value 0.040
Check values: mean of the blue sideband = 1.13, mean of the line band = 1.1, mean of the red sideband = 1.16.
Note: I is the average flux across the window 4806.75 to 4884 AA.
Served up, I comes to 1.09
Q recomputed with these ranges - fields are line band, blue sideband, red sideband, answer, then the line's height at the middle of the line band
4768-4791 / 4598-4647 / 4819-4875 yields -2.2 AA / 1.09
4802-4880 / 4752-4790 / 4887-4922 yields 4.3 AA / 1.16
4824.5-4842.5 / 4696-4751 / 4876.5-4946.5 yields 0.3 AA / 1.14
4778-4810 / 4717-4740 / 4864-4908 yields -1.5 AA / 1.11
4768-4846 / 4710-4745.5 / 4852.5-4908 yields -3.4 AA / 1.11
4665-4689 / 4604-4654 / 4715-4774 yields 2.0 AA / 1.14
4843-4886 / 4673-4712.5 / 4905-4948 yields 2.5 AA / 1.13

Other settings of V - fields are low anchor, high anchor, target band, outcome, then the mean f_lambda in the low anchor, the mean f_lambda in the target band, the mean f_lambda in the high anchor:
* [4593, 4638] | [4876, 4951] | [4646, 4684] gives 0.05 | 1.14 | 1.09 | 1.16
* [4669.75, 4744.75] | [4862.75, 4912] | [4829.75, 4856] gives 0.02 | 1.1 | 1.1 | 1.13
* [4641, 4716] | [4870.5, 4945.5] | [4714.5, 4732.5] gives 0.01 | 1.1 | 1.1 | 1.15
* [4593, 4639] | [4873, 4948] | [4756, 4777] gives 0.00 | 1.14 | 1.14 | 1.15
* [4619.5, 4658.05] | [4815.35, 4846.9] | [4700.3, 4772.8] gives 0.01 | 1.14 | 1.12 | 1.13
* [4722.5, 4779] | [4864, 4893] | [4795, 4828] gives -0.02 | 1.13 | 1.14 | 1.1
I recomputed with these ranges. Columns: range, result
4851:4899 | 1.08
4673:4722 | 1.09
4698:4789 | 1.13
